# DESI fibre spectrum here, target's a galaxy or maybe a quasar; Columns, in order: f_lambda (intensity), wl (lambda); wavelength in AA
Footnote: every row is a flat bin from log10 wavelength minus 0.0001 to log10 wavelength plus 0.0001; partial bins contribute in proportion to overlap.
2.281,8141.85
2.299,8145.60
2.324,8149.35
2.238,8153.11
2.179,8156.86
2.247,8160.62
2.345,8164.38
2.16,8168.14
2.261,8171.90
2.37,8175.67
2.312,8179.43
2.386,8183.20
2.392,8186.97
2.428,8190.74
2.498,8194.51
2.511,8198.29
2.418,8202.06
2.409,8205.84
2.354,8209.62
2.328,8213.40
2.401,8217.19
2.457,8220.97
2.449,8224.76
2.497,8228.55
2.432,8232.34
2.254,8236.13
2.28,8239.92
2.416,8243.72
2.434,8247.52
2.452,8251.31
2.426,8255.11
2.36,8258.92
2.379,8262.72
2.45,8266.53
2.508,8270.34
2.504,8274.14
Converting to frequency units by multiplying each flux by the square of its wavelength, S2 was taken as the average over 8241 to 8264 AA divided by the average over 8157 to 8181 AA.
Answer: 1.08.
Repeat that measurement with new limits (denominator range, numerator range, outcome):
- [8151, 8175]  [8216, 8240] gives 1.09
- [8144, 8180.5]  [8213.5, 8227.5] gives 1.08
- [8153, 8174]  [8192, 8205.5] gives 1.11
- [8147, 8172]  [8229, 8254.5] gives 1.08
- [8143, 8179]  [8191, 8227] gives 1.08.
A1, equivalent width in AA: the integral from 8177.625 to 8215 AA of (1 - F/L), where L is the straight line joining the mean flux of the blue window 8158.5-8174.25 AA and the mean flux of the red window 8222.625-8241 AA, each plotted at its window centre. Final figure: -1.4 AA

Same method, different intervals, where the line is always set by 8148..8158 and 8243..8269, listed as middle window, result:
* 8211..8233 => -0.6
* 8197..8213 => -0.5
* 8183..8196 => -0.7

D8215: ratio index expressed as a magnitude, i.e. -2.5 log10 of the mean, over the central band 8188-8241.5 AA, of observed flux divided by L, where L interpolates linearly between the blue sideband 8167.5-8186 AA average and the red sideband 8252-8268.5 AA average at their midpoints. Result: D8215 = -0.02 mag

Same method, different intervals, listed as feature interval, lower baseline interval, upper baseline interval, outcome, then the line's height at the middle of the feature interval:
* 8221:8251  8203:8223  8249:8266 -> 0.00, 2.4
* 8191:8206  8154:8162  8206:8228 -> -0.05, 2.34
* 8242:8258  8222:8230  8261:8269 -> 0.00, 2.44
